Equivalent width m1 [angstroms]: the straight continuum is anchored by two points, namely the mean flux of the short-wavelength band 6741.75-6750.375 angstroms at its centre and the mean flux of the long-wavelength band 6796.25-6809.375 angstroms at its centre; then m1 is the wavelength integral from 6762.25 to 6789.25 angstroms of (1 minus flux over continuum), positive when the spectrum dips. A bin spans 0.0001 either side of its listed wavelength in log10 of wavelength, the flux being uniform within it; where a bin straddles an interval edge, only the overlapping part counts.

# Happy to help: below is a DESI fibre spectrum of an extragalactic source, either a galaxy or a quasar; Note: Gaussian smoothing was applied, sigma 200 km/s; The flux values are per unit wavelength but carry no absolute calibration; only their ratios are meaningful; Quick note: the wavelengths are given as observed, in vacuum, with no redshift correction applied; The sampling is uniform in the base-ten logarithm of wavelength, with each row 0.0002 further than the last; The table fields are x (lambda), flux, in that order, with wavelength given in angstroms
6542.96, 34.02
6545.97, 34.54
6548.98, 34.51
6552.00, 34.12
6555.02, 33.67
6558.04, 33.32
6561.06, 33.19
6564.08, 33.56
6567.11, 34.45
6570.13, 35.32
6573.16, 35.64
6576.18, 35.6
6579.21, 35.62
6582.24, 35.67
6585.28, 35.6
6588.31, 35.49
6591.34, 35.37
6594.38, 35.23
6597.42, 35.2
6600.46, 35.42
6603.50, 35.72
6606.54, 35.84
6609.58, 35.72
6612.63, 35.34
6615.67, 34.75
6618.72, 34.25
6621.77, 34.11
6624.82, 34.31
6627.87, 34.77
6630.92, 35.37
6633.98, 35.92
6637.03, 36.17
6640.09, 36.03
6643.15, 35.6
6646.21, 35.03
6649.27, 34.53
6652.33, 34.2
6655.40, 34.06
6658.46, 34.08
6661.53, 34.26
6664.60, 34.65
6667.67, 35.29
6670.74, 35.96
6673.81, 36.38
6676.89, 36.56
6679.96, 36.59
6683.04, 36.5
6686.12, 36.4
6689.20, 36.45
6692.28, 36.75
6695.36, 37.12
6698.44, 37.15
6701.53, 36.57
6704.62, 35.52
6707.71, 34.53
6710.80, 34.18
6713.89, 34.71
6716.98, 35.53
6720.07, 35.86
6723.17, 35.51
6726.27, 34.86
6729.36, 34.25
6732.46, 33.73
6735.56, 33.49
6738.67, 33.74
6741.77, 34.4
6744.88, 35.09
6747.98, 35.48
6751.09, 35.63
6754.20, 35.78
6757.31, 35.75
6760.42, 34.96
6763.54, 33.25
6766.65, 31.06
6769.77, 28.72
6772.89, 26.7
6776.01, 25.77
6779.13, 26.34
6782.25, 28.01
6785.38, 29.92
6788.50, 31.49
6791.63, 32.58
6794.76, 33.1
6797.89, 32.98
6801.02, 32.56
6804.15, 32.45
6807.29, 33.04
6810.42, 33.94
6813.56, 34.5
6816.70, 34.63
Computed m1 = 4.00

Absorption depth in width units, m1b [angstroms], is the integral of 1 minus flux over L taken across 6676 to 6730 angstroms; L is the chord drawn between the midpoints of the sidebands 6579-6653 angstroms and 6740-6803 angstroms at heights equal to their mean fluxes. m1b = -3.9 angstroms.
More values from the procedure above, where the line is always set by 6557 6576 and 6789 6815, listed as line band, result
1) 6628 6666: -1.2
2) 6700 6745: -1.7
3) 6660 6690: -1.9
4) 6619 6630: -0.1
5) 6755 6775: 0.9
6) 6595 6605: -0.4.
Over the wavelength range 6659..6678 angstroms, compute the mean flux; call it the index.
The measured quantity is 35.4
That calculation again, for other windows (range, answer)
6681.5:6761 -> 35.4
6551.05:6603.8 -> 34.9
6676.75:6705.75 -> 36.6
